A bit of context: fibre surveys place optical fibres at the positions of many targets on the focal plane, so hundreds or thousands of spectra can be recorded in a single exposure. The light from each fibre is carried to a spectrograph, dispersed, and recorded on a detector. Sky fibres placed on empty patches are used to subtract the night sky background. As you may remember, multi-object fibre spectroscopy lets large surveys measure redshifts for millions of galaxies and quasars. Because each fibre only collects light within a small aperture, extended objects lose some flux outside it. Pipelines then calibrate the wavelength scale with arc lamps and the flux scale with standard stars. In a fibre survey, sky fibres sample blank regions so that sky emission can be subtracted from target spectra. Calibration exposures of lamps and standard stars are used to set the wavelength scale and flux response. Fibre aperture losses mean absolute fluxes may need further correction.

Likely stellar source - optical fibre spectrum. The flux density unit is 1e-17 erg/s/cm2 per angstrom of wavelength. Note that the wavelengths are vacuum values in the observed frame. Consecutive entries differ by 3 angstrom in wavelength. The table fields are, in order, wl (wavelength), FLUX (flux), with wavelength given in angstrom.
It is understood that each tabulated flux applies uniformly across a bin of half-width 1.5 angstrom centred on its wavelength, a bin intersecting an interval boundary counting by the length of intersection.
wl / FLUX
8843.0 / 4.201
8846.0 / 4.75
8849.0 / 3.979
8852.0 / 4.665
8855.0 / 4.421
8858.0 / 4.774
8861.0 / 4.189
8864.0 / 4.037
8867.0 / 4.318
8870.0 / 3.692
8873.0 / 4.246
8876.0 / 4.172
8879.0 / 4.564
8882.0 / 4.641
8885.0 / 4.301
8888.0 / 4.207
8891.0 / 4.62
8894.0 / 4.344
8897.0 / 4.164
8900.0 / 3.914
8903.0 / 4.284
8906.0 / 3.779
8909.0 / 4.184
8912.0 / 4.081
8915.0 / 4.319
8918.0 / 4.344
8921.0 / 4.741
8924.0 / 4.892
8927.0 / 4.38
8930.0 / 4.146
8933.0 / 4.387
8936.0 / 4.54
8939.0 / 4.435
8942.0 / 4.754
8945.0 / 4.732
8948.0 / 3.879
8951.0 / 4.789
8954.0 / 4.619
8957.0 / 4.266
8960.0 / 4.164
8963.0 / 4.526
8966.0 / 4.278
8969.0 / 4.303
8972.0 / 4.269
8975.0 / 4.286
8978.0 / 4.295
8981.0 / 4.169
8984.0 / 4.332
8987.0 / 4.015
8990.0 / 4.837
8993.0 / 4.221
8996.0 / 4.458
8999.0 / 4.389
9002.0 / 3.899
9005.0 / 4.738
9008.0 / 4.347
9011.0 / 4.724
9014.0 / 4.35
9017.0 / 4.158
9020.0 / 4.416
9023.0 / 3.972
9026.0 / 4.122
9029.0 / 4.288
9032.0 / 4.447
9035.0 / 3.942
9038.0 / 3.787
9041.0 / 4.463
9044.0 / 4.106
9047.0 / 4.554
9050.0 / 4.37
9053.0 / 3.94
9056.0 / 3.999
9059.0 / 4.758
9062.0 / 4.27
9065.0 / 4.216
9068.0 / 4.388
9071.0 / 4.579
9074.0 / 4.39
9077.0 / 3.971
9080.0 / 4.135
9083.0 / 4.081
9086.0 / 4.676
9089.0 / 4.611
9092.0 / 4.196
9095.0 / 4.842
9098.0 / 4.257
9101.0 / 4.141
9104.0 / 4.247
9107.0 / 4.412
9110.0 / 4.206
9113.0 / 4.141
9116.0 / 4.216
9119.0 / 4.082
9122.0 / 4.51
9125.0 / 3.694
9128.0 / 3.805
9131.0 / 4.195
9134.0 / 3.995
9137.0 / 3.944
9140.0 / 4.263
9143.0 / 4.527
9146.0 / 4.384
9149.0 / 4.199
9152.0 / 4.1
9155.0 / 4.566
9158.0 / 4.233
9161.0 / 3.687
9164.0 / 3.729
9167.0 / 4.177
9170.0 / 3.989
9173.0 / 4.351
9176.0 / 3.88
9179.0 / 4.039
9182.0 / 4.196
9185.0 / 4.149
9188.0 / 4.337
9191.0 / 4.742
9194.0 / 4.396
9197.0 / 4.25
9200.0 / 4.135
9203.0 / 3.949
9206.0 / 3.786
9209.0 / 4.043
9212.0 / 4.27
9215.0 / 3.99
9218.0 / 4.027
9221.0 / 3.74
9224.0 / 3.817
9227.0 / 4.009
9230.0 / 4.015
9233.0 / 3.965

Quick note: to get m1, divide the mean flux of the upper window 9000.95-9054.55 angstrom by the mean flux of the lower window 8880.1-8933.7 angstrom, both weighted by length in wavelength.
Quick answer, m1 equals 0.99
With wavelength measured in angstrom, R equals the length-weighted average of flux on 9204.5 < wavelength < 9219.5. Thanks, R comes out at 4.02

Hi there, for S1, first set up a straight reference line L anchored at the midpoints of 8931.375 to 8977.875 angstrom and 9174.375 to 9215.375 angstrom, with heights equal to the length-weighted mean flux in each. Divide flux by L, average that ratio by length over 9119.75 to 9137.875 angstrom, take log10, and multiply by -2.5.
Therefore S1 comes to 0.053 mag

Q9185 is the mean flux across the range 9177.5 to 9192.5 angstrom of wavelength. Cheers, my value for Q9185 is 4.29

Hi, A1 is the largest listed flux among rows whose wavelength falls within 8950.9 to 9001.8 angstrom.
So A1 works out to 4.837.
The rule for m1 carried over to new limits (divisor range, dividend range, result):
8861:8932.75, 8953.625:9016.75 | 1.02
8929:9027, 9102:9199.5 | 0.96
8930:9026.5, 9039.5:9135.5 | 0.98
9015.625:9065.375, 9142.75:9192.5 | 0.99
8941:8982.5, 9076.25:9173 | 0.96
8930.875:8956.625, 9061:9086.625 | 0.95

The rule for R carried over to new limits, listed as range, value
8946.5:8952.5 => 4.33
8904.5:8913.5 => 4.01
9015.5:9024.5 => 4.18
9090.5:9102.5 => 4.36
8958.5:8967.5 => 4.32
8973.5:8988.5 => 4.22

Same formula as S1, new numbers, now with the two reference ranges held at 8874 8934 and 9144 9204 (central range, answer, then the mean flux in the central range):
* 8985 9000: -0.03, 4.38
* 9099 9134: 0.02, 4.14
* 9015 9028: 0.02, 4.18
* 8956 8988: 0.00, 4.27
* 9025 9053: 0.01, 4.22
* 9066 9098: -0.04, 4.38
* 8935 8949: -0.05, 4.49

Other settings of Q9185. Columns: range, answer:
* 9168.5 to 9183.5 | 4.09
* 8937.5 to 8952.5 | 4.52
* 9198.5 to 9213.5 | 4.04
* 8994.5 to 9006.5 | 4.37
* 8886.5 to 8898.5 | 4.33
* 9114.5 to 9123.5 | 4.27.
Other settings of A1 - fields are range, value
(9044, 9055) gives 4.554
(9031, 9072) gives 4.758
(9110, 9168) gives 4.566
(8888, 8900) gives 4.62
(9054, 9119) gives 4.842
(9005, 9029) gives 4.738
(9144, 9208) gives 4.742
